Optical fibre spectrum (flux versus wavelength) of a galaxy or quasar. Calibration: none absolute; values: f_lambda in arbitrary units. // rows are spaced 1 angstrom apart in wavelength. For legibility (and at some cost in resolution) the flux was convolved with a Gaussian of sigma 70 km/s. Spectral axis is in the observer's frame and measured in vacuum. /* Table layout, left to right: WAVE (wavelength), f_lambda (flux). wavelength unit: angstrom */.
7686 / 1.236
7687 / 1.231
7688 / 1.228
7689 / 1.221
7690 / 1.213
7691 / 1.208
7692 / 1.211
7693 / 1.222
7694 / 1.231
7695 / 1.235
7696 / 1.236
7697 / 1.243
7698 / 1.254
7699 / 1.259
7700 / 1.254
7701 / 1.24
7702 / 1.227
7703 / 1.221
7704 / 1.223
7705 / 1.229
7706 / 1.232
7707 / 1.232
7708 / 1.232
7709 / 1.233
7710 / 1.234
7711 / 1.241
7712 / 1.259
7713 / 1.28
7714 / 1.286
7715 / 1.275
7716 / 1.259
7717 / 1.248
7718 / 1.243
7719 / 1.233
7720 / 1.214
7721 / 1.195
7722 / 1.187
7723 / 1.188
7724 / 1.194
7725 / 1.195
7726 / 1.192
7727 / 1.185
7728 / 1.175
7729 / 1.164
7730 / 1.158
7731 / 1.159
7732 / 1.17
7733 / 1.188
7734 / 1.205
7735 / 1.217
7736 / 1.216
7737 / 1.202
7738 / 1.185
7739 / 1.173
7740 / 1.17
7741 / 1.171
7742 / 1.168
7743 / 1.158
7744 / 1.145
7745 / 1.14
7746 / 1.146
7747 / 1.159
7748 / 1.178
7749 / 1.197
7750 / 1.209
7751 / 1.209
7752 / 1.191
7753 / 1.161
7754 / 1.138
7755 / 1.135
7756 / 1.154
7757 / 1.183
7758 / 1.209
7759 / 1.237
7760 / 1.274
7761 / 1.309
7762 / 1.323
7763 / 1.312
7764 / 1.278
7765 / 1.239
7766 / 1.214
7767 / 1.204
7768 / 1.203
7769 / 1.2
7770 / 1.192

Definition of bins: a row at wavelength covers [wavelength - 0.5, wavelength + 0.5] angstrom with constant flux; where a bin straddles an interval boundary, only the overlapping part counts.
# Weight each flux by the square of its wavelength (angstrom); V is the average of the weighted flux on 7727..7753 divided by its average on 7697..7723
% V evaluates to 1.0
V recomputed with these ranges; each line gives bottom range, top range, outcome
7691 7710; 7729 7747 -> 0.96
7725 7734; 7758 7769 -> 1.08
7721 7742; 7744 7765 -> 1.02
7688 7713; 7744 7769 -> 0.99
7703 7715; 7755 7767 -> 1.01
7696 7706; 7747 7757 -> 0.96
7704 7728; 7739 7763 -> 0.98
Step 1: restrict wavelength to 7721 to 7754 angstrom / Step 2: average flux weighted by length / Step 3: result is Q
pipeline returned 1.18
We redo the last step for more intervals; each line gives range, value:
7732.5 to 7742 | 1.19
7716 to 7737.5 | 1.2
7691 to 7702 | 1.24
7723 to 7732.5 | 1.18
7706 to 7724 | 1.24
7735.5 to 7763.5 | 1.19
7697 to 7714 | 1.24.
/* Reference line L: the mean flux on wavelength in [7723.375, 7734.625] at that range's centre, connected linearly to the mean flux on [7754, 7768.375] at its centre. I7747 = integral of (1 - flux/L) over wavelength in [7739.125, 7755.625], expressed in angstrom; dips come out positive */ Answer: 0.6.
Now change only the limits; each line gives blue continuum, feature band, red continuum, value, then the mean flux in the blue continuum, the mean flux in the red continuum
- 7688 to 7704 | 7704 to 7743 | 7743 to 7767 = 0.3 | 1.23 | 1.21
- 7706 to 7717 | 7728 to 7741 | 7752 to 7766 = 0.6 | 1.25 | 1.23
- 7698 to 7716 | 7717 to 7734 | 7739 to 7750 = 0.2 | 1.25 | 1.17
